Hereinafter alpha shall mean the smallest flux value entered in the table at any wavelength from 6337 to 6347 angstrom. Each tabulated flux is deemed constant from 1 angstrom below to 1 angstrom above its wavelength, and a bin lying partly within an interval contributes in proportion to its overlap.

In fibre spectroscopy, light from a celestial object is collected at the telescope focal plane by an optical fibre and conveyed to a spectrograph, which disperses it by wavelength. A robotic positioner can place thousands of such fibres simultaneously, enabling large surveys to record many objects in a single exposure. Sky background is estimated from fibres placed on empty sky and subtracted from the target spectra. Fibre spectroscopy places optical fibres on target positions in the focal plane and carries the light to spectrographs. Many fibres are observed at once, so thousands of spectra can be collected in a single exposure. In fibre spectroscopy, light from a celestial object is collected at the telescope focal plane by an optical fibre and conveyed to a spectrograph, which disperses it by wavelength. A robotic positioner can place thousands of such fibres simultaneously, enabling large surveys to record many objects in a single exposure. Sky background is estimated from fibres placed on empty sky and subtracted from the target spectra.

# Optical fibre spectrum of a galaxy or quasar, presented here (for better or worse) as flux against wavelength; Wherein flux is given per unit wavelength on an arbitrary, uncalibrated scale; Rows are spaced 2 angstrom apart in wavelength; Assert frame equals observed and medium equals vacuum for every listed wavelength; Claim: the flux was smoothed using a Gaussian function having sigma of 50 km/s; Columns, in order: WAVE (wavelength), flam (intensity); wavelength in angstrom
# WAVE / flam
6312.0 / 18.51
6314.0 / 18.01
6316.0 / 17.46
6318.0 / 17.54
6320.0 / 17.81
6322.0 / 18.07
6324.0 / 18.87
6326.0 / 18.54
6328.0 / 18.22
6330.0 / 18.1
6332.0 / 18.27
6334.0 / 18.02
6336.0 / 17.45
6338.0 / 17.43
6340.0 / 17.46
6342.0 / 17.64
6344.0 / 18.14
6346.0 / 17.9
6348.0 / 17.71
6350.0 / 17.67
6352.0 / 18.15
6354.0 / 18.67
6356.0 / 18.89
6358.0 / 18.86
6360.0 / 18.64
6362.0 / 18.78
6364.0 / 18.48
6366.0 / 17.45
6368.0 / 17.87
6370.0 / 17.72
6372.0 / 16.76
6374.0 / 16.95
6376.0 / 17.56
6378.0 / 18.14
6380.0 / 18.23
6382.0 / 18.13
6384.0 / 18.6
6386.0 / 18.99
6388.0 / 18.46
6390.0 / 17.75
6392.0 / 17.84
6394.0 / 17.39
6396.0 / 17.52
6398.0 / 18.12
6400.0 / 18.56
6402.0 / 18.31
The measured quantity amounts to 17.43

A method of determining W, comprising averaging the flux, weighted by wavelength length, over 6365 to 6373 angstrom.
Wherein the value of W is 17.5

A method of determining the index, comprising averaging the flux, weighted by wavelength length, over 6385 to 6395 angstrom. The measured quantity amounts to 18.1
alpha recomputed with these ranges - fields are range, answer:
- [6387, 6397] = 17.39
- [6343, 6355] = 17.67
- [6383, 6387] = 18.6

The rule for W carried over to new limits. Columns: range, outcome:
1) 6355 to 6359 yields 18.9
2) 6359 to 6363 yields 18.7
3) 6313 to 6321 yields 17.7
